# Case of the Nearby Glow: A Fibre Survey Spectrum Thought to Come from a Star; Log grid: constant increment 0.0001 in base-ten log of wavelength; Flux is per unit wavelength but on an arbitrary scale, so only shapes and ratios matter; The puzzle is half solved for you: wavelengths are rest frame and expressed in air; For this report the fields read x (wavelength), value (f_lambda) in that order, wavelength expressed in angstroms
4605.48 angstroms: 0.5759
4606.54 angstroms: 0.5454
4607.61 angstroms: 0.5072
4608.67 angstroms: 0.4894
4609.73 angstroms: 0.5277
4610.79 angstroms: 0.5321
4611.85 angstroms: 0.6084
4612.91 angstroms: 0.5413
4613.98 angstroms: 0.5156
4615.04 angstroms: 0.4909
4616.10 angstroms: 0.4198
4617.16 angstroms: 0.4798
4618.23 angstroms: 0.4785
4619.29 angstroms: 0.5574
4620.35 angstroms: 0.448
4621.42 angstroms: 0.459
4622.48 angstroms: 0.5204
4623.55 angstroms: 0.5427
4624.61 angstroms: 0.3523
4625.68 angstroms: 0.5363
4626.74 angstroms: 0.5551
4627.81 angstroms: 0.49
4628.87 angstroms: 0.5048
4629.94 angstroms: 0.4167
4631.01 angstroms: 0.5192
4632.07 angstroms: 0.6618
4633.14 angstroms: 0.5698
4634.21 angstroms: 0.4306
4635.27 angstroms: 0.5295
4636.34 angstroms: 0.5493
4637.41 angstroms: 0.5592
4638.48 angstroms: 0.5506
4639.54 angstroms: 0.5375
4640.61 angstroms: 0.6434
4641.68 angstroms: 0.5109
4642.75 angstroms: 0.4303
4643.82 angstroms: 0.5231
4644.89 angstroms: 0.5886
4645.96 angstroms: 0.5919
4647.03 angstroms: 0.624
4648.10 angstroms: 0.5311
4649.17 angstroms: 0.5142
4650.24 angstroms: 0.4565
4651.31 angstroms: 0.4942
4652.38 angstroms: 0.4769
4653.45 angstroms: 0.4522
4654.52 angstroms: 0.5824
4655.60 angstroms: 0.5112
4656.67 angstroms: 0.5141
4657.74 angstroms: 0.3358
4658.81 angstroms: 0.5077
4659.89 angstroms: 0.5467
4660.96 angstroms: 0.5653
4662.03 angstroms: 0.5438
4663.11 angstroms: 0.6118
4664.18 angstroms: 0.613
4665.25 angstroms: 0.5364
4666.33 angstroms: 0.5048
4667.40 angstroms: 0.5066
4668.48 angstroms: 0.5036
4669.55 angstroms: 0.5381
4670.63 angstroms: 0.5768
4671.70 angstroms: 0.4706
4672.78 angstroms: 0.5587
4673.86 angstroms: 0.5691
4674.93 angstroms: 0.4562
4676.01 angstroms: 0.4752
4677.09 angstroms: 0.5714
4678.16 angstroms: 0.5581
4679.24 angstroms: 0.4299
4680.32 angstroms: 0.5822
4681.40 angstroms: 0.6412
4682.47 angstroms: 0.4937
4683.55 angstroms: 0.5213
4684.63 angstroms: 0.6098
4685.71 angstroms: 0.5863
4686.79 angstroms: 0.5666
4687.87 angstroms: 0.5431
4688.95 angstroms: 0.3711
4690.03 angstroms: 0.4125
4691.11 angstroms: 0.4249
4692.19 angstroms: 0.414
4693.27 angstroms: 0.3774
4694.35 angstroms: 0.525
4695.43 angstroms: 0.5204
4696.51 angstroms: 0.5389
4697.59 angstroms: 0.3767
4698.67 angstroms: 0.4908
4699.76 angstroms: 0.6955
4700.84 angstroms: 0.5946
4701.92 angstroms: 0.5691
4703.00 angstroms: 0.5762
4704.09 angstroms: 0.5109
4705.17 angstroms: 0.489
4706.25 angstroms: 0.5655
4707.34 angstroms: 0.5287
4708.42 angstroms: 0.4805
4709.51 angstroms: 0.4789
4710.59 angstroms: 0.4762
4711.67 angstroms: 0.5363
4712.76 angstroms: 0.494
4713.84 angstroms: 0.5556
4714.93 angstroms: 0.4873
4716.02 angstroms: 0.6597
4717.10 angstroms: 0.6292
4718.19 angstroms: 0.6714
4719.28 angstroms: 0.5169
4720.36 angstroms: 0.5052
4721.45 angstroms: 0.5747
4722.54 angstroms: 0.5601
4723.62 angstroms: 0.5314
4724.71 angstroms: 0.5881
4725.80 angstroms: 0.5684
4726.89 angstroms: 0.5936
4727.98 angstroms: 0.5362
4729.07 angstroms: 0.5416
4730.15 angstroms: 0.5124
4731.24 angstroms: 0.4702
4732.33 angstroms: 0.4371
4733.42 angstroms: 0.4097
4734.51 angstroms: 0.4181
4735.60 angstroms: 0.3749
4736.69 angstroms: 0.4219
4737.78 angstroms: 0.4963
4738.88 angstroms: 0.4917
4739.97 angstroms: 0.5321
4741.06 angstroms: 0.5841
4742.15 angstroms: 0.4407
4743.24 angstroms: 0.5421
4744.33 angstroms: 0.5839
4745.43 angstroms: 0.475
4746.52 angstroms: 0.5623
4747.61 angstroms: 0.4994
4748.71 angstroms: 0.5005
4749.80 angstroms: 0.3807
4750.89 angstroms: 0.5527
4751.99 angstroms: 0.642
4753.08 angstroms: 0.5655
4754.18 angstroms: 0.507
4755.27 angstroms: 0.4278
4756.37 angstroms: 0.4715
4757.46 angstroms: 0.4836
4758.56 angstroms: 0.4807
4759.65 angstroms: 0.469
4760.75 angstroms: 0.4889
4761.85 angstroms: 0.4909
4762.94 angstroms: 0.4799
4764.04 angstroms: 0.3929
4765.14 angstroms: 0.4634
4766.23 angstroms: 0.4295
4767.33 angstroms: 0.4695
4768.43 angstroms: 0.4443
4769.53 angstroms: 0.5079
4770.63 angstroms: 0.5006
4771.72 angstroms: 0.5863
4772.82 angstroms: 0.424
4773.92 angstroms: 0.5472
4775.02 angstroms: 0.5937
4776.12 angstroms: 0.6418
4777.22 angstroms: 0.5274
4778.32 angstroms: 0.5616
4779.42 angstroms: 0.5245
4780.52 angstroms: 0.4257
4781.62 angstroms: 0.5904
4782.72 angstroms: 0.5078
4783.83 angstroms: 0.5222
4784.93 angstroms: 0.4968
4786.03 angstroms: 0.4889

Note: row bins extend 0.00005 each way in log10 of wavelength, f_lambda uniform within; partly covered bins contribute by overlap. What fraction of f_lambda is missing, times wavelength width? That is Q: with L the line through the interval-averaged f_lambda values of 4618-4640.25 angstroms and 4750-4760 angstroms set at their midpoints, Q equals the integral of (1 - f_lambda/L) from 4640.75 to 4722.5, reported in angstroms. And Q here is -2.28 angstroms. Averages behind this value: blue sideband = 0.514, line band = 0.526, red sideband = 0.508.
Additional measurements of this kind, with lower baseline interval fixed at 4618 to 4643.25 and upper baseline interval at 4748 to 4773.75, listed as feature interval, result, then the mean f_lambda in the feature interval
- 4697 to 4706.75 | -0.8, 0.541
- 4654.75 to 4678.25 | -0.9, 0.526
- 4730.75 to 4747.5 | 0.3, 0.483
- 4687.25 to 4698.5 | 1.1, 0.453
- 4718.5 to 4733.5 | -1.1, 0.531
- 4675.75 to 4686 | -0.9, 0.548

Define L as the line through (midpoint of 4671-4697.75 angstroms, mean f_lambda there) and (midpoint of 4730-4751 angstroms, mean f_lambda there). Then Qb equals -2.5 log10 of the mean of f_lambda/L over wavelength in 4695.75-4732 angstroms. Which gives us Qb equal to -0.10 mag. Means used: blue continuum 0.506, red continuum 0.482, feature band 0.542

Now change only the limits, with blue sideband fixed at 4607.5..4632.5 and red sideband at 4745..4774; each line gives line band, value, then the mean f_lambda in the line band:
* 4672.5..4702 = -0.038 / 0.516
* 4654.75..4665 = -0.060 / 0.53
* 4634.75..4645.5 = -0.081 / 0.542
